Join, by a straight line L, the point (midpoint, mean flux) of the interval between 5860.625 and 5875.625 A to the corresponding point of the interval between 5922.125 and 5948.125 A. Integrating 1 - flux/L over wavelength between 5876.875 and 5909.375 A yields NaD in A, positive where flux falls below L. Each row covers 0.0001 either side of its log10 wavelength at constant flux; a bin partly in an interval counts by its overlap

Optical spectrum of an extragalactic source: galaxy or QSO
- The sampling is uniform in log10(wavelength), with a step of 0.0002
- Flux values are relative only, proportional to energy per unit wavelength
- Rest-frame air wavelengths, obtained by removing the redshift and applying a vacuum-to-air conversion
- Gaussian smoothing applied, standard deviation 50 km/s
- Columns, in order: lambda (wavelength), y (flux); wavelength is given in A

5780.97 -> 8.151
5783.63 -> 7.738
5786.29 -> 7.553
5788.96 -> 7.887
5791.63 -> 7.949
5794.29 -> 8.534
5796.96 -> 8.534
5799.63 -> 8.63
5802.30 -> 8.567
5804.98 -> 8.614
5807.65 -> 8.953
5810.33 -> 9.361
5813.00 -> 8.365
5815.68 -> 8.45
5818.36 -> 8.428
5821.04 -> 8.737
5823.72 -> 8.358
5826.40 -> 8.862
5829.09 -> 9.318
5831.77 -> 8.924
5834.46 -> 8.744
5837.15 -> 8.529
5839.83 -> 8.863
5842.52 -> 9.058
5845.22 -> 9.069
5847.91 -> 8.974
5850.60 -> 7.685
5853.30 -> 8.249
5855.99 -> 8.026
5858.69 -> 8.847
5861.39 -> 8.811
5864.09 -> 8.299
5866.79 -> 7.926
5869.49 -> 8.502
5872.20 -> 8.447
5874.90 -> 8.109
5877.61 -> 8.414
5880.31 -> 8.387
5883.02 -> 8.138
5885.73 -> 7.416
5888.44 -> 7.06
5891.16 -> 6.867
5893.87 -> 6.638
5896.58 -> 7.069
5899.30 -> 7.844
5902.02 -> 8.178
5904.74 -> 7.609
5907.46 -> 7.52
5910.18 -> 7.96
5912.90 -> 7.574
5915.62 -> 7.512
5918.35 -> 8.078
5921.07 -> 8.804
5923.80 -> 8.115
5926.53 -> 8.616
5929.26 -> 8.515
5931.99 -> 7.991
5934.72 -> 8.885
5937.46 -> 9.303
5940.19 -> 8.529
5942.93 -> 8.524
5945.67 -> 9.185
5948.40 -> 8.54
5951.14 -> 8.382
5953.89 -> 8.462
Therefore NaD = 3.3 A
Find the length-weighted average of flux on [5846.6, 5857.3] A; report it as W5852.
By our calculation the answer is 8.24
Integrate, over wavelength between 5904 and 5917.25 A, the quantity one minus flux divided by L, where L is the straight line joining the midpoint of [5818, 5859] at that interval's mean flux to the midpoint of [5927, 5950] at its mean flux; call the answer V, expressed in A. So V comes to 1.6 A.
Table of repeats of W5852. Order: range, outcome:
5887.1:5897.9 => 6.91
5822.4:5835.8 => 8.84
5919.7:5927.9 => 8.51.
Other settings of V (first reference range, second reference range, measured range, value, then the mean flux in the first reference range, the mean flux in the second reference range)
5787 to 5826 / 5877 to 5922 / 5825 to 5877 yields -2.98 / 8.52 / 7.69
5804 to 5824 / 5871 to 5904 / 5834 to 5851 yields -0.94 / 8.68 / 7.71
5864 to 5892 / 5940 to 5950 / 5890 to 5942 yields 2.51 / 7.96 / 8.71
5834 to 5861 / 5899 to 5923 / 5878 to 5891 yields 0.77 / 8.61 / 7.91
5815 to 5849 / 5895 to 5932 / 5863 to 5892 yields 1.22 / 8.8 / 7.95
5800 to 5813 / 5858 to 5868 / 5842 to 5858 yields 0.07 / 8.8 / 8.45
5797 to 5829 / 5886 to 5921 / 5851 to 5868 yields -0.48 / 8.68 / 7.54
